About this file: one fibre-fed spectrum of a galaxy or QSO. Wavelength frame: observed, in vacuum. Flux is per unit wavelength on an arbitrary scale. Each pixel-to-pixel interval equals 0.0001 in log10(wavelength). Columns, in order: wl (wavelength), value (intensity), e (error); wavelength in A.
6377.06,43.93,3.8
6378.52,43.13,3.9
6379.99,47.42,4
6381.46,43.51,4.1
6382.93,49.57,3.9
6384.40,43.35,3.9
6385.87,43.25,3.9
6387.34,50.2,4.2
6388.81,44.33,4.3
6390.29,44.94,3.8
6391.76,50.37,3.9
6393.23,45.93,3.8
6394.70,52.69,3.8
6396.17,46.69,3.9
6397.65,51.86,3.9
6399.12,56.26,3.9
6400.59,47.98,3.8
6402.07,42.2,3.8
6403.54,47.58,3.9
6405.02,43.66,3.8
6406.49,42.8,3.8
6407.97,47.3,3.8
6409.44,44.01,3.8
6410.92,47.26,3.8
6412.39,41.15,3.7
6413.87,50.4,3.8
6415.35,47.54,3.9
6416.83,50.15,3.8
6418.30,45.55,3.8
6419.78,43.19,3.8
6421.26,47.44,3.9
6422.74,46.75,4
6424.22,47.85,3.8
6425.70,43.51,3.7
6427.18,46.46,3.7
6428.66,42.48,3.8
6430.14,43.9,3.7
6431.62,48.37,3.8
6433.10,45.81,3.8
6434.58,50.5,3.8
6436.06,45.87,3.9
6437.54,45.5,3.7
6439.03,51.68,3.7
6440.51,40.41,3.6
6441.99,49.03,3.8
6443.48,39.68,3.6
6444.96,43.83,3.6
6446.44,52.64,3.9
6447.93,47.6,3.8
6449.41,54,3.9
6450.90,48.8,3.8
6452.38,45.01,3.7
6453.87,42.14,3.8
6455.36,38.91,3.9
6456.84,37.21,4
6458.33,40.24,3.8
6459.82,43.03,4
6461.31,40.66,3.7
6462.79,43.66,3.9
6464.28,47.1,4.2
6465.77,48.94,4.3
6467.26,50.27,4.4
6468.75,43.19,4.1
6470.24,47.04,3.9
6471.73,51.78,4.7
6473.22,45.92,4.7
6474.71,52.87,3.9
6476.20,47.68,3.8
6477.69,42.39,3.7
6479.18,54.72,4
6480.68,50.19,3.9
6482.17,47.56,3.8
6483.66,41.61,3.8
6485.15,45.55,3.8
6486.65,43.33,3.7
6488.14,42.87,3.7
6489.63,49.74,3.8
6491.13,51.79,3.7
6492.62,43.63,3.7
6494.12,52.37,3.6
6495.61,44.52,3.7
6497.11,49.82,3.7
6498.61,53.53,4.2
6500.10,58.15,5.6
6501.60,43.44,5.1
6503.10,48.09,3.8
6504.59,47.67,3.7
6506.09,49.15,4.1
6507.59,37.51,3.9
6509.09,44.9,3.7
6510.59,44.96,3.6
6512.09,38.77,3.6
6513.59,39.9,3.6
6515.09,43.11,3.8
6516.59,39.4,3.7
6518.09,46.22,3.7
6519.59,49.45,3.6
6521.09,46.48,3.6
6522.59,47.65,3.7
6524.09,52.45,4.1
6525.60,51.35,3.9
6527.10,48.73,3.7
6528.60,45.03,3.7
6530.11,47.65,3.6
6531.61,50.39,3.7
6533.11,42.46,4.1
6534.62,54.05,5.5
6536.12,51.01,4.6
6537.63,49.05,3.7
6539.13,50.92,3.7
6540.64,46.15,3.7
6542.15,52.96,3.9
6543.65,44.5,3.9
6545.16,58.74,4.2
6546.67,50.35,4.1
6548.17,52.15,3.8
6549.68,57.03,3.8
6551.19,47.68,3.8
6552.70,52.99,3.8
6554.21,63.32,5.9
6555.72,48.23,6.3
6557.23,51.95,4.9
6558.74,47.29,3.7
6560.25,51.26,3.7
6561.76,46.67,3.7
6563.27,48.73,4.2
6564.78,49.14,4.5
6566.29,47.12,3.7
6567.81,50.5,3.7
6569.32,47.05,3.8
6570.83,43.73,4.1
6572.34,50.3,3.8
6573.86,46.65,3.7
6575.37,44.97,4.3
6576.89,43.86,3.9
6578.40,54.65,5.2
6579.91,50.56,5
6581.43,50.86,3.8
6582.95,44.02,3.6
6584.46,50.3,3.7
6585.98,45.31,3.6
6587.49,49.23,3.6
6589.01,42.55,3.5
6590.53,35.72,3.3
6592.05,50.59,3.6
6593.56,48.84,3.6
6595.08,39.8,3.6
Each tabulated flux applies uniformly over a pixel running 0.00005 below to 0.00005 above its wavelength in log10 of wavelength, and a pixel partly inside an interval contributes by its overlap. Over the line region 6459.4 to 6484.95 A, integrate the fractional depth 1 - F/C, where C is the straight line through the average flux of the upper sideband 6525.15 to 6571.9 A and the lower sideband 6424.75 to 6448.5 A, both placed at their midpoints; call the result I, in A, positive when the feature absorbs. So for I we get 0.2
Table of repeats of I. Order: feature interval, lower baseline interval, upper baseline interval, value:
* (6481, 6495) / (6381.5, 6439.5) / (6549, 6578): 0.4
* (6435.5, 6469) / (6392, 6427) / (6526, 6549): 1.9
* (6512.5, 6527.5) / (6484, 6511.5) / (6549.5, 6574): 0.6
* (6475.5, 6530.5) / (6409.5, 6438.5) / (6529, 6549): 2.3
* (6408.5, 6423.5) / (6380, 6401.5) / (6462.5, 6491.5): 0.4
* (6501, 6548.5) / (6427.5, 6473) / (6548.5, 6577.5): 0.9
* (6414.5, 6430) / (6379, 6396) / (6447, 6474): 0.0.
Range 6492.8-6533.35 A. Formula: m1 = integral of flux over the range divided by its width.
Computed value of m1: 46.8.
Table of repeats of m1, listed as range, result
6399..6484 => 46.2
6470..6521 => 46.7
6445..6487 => 46.2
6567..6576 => 47.2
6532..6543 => 49.5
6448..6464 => 43.7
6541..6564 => 51.5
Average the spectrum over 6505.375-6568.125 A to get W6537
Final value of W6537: 48.5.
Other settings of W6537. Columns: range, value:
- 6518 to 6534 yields 48.1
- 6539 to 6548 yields 50.7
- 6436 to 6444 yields 45.4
